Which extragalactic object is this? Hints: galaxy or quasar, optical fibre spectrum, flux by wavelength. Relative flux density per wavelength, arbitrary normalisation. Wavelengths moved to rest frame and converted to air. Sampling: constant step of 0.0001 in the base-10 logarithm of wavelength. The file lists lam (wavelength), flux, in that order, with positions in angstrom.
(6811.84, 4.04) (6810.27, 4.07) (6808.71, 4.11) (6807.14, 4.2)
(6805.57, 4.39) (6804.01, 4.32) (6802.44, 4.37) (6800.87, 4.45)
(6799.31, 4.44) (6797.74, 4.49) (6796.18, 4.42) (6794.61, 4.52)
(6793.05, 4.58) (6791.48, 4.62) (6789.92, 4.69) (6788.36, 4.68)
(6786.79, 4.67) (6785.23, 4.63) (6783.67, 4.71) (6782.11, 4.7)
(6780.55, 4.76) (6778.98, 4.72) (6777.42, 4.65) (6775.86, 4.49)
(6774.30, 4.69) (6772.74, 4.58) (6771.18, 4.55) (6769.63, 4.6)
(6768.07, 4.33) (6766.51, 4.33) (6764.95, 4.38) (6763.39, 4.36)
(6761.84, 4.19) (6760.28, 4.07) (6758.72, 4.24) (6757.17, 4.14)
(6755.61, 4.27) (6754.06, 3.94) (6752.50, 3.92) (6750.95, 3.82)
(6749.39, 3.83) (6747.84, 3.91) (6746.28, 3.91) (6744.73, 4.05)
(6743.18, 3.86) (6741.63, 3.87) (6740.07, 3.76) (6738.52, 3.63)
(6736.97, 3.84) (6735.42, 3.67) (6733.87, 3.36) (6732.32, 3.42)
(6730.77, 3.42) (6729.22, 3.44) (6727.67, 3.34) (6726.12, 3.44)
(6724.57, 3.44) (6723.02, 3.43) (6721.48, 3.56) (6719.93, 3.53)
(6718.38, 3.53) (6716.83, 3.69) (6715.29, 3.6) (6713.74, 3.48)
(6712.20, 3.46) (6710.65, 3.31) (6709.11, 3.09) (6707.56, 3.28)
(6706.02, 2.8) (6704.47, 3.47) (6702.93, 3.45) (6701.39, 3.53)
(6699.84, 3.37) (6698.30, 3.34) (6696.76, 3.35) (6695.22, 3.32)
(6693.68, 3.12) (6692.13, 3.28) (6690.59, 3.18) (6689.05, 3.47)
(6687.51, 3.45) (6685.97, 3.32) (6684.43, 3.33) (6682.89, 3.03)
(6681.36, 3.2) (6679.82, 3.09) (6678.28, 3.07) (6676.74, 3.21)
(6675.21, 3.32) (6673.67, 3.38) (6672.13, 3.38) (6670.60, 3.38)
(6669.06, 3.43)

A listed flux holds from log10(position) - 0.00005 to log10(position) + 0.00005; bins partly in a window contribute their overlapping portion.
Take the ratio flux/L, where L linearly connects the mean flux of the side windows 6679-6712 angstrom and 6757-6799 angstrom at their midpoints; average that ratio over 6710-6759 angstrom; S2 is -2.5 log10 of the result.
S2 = 0.05 mag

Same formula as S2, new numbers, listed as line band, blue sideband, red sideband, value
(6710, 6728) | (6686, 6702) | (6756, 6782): 0.07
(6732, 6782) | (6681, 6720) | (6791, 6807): -0.04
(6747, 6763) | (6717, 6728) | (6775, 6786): 0.03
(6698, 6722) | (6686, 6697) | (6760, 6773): 0.05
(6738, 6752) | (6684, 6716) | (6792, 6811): -0.02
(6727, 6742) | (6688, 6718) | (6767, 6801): 0.08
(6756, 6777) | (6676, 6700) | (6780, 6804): -0.03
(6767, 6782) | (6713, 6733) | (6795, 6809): -0.13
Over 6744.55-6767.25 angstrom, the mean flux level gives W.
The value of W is 4.09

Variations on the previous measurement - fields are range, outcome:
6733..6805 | 4.28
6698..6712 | 3.3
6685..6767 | 3.63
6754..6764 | 4.19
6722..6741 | 3.52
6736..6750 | 3.85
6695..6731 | 3.4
